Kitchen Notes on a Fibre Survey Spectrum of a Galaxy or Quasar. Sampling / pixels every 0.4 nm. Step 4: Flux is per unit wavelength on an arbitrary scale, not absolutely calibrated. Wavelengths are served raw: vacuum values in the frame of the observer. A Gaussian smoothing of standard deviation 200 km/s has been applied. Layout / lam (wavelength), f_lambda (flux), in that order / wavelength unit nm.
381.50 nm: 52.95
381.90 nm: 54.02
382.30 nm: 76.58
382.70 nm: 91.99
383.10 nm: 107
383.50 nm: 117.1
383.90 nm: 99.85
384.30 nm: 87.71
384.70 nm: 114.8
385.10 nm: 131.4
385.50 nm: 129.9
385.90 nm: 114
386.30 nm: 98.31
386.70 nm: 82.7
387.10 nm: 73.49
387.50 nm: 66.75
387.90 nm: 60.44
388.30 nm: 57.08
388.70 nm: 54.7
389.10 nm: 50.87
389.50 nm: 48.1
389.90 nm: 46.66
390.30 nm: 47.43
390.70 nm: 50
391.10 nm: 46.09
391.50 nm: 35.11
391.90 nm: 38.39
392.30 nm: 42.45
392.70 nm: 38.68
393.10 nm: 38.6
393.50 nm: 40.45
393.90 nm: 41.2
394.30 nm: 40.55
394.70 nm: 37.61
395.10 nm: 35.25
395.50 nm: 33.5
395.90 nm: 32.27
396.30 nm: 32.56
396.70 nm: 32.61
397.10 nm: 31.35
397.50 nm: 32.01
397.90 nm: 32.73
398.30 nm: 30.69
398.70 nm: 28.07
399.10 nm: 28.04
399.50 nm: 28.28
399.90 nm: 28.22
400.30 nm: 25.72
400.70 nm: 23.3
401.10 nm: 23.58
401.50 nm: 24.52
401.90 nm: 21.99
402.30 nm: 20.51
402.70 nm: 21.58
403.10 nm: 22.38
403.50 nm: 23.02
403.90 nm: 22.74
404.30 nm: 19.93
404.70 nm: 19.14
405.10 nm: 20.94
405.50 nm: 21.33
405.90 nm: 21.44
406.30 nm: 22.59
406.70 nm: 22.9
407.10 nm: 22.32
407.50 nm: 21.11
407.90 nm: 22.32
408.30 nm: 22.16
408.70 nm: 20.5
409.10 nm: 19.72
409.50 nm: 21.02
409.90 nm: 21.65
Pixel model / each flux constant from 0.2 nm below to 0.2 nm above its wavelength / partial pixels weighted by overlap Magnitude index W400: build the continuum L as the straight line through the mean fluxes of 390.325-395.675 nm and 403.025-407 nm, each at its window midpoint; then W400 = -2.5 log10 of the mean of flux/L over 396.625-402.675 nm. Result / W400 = 0.11 mag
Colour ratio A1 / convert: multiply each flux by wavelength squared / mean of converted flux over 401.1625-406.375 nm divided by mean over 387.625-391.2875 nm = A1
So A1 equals 0.45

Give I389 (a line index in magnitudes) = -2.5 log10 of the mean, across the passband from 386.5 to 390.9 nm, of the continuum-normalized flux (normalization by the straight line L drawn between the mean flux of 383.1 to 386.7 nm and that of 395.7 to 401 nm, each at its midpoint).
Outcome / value 0.45 mag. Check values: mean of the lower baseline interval 110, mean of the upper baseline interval 29.6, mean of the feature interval 58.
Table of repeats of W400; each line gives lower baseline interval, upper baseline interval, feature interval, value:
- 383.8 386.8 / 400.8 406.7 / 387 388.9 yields 0.48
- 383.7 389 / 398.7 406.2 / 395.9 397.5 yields 0.41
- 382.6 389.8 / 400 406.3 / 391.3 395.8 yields 0.47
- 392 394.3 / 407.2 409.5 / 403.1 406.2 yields 0.21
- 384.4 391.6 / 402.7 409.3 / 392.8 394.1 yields 0.40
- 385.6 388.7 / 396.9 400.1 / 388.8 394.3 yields 0.35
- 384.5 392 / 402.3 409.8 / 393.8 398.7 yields 0.40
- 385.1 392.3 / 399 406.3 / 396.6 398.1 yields 0.22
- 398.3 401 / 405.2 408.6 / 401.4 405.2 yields 0.14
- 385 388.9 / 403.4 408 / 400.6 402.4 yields 0.49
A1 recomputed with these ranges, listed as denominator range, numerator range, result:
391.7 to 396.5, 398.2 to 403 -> 0.69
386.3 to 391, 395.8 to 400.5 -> 0.53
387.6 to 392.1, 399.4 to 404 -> 0.51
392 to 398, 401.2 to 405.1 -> 0.63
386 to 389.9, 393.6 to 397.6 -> 0.55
